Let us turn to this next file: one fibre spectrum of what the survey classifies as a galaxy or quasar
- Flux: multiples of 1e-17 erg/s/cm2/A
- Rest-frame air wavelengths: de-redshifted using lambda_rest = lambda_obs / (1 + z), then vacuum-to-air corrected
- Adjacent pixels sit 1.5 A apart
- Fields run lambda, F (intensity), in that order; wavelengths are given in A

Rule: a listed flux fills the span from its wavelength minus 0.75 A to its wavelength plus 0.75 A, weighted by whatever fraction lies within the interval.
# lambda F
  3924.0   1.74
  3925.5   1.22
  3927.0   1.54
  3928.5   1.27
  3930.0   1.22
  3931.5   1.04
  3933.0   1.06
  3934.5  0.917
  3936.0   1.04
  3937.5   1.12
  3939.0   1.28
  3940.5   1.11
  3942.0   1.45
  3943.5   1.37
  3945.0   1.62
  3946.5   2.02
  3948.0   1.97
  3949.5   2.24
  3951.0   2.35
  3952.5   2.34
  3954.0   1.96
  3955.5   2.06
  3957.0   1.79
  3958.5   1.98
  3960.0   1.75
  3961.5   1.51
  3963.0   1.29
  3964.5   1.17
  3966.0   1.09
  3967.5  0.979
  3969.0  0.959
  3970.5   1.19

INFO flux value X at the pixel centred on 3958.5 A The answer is 1.98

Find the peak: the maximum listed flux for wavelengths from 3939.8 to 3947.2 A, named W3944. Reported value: 2.02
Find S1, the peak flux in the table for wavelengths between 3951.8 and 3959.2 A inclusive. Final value 2.34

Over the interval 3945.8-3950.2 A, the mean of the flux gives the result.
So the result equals 2.08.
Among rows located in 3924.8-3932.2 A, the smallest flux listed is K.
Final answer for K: 1.04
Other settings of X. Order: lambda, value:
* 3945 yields 1.62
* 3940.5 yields 1.11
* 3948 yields 1.97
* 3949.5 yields 2.24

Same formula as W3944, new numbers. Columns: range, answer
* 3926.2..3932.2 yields 1.54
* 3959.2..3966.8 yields 1.75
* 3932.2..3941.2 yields 1.28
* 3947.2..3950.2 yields 2.24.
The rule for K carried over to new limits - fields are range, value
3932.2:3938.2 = 0.917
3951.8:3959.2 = 1.79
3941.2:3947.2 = 1.37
